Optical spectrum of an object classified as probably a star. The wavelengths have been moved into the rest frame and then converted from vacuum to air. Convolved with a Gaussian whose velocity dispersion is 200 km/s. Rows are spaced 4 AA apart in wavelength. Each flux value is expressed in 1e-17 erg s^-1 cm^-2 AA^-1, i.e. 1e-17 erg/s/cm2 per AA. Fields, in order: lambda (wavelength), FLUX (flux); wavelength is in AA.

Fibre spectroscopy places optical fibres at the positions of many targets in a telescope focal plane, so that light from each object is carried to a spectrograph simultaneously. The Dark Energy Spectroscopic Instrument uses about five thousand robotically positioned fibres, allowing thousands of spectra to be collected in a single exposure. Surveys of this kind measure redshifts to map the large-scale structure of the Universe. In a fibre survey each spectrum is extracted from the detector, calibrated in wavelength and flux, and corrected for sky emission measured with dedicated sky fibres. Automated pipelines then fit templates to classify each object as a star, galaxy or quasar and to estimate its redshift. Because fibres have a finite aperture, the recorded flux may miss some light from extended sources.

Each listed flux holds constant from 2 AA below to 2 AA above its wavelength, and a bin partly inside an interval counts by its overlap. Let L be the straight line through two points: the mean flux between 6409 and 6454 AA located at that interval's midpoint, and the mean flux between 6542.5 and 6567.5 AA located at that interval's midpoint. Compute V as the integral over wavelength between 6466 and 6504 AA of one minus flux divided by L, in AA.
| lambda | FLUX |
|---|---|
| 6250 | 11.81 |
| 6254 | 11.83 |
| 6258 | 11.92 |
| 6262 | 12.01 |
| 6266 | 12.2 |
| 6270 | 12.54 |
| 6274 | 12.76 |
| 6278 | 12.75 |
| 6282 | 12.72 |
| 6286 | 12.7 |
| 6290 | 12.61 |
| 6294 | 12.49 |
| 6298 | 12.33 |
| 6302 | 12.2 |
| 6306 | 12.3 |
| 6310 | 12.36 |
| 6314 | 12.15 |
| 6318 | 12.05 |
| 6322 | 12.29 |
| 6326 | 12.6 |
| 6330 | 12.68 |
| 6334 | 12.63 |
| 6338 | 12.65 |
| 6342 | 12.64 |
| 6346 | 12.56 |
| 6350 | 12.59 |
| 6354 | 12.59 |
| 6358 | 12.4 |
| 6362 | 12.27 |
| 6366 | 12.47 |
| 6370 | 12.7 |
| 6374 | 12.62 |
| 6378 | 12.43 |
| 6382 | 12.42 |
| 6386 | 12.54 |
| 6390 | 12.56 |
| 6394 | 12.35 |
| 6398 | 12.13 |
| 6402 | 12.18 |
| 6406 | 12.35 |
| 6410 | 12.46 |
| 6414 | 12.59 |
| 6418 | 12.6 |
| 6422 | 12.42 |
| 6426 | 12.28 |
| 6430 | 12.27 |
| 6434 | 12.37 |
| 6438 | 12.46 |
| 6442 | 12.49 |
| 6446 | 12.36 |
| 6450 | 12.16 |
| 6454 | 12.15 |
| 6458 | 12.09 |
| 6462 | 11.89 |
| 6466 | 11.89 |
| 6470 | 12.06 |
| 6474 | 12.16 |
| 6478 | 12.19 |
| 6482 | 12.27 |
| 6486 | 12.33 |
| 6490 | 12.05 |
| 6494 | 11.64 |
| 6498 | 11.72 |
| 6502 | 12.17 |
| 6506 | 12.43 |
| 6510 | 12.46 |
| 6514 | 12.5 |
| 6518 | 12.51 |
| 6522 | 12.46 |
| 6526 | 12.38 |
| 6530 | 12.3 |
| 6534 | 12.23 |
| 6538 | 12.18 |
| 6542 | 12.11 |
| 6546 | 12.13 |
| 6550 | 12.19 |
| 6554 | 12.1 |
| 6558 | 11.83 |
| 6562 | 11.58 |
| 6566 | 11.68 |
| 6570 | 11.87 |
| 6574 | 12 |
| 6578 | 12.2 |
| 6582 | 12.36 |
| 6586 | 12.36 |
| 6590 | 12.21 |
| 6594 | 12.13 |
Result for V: 0.4 AA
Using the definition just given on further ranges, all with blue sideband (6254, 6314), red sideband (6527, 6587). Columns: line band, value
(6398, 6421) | -0.31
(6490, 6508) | 0.22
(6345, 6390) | -0.78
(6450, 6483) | 0.25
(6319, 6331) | -0.12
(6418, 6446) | -0.40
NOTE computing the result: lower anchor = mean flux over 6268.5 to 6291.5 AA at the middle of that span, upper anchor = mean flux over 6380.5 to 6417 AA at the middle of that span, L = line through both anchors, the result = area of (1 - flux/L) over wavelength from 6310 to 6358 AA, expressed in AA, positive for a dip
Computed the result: 0.28 AA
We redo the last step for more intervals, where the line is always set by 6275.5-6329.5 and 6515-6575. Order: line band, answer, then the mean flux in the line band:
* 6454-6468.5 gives 0.3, 12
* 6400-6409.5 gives 0.0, 12.3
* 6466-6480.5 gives 0.1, 12.1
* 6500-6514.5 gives -0.3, 12.4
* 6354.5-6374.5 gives -0.2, 12.5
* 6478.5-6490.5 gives 0.0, 12.2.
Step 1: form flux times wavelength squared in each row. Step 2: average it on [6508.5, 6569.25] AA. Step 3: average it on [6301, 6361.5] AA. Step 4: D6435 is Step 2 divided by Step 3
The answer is 1.0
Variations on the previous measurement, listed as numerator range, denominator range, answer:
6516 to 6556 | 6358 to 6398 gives 1.03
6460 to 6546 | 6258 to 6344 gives 1.04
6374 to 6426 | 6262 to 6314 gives 1.03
